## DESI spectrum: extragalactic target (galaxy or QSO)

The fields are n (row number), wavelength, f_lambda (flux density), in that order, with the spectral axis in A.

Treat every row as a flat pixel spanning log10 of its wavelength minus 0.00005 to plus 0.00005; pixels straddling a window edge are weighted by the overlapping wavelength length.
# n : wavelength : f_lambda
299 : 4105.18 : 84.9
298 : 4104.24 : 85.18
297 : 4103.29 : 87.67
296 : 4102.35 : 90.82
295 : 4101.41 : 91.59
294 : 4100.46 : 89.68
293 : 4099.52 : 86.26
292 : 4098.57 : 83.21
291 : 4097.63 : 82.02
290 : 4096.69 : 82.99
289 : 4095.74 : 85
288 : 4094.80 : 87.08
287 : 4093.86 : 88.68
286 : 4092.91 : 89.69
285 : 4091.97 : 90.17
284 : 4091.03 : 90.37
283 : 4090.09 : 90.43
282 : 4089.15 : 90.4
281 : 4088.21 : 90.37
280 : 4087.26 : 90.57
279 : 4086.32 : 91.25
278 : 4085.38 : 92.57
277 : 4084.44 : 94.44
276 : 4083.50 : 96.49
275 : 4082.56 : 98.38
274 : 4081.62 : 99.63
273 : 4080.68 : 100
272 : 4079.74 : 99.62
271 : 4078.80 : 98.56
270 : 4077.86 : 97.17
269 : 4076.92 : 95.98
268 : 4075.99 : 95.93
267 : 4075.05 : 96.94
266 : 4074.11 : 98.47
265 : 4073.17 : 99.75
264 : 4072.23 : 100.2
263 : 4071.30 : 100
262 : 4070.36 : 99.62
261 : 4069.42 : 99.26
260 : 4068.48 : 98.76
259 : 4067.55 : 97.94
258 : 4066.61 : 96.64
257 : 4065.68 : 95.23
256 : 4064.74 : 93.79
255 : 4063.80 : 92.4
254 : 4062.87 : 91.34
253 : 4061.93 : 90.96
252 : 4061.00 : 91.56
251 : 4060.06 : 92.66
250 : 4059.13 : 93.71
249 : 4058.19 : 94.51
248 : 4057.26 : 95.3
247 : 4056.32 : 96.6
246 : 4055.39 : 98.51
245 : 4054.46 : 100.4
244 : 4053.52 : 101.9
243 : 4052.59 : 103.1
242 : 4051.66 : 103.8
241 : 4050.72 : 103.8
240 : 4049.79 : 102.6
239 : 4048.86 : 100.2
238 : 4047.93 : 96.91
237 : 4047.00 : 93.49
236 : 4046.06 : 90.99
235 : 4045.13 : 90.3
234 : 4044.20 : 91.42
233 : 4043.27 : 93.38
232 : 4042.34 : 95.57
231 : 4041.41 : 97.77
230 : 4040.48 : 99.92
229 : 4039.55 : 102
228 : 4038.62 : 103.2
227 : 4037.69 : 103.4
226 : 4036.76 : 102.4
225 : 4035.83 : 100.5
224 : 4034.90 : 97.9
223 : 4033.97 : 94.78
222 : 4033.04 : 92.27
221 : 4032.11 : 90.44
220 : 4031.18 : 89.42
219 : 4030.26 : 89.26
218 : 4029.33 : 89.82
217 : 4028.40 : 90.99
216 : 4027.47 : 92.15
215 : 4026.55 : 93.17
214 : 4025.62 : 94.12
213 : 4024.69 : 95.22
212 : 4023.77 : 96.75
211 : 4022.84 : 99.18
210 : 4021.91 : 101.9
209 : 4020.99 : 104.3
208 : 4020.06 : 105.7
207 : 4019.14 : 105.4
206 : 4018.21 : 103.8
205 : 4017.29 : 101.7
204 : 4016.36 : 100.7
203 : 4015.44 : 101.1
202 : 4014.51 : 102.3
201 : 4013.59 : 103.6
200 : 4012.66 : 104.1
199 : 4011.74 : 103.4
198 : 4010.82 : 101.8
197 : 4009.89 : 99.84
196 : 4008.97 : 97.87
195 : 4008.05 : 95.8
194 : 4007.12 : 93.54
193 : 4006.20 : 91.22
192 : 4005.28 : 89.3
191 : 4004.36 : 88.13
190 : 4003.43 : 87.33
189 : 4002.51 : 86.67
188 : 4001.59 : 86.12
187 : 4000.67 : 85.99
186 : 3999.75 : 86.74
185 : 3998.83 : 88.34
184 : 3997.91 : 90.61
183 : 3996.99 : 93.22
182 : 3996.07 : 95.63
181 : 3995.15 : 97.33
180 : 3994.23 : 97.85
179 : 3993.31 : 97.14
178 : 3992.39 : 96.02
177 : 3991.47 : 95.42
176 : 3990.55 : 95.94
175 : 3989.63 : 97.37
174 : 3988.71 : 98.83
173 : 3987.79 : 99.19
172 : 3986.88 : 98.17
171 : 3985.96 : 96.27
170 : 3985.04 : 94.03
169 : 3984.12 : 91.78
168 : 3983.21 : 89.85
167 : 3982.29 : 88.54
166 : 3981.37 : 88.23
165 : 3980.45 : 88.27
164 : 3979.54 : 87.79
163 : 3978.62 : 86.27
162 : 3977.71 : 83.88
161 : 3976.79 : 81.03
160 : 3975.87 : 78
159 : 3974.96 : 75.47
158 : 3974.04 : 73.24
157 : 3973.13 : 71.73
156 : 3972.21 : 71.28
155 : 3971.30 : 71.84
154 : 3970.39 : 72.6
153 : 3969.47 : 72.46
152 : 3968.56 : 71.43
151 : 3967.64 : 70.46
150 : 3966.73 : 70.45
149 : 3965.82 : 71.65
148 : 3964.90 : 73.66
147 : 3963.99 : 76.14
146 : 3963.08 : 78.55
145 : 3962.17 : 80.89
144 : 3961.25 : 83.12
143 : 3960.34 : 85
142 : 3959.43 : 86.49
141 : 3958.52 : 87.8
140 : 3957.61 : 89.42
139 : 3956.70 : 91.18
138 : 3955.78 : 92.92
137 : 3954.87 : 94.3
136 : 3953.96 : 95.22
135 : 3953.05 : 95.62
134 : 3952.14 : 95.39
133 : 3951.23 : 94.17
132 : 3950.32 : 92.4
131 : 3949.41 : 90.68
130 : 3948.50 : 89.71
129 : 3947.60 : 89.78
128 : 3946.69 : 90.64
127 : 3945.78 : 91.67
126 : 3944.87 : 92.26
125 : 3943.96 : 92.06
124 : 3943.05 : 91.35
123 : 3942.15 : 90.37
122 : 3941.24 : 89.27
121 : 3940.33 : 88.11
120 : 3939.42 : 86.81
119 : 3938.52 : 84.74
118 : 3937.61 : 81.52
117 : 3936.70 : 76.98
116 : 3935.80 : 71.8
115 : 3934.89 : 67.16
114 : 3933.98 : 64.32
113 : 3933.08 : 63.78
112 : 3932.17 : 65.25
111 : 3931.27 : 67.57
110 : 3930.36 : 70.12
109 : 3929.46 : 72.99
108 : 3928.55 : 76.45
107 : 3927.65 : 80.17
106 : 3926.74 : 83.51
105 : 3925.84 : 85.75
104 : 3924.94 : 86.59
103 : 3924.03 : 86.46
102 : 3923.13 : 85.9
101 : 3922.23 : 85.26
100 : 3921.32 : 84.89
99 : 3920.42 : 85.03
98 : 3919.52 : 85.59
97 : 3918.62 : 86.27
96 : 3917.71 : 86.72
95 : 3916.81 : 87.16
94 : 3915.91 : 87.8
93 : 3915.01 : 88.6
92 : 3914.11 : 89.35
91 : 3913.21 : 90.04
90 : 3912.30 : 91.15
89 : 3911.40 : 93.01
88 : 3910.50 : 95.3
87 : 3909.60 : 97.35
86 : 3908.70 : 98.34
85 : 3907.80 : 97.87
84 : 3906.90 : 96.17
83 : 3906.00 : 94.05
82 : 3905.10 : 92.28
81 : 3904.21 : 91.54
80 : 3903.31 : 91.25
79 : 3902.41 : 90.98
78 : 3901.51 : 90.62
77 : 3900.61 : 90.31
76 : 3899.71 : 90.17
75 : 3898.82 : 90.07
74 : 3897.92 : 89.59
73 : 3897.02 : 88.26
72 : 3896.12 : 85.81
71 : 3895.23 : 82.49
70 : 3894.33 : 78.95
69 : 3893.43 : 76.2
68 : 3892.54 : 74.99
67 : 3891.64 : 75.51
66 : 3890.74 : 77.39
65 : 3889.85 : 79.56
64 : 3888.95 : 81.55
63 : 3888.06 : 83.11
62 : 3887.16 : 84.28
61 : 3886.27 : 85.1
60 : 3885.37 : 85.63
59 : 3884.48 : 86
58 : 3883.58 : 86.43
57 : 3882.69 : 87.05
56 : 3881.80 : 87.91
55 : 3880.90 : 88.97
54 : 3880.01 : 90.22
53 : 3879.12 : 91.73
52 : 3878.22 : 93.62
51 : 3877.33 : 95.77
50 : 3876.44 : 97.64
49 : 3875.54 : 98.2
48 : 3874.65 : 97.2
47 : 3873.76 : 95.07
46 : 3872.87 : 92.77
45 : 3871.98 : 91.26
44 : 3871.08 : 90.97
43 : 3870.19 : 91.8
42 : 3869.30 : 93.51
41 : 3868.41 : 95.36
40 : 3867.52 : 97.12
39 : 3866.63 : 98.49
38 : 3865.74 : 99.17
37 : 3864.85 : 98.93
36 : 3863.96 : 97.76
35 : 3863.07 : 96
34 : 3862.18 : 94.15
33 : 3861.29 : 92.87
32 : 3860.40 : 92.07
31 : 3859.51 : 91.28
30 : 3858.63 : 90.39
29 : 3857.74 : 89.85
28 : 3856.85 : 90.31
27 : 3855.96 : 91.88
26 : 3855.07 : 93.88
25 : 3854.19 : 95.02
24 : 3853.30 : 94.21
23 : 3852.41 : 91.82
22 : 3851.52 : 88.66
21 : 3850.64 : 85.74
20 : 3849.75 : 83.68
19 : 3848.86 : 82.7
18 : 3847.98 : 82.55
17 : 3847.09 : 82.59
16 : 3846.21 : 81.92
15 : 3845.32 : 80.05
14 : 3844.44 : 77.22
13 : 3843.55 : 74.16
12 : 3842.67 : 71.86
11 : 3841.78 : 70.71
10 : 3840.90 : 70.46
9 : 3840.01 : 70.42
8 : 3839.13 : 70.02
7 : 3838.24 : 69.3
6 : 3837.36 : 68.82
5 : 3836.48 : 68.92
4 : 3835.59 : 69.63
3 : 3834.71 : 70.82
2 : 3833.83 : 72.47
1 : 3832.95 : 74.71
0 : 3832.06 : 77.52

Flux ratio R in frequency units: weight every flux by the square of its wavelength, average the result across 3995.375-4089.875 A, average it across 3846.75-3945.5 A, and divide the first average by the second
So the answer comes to 1.18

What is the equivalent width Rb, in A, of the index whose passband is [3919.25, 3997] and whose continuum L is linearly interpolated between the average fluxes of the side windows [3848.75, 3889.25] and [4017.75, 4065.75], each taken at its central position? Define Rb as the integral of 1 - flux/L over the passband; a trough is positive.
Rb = 7.8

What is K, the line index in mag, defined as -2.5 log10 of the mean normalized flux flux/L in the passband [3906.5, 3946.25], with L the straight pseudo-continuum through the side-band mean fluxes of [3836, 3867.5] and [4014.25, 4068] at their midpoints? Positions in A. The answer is 0.07 mag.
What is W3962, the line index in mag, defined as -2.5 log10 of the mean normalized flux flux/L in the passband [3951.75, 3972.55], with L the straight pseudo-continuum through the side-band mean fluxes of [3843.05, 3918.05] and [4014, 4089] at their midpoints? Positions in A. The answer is 0.14 mag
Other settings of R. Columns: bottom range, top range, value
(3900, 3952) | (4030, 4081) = 1.20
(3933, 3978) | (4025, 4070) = 1.22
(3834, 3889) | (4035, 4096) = 1.23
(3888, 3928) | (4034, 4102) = 1.18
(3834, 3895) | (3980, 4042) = 1.20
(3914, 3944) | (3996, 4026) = 1.23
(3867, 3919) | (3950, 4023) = 1.06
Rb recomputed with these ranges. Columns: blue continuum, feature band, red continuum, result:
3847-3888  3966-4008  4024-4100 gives 3.0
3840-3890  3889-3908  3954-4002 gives 0.3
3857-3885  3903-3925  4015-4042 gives 1.0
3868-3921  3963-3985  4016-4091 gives 3.3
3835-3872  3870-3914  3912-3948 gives -2.5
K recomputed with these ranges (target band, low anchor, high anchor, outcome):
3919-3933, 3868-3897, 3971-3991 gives 0.098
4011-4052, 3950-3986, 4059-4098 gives -0.100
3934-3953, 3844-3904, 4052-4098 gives 0.049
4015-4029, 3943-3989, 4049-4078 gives -0.076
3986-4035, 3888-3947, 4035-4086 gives -0.031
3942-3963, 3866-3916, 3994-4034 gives 0.026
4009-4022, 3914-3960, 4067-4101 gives -0.149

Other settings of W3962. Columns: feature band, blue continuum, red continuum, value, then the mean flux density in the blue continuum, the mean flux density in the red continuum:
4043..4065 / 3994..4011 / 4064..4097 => -0.026 mag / 92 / 94.6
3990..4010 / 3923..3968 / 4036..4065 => -0.024 mag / 83.2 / 97.1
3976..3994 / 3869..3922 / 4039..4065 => 0.013 mag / 88.9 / 96.4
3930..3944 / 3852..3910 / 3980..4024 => 0.193 mag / 90.5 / 95.9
